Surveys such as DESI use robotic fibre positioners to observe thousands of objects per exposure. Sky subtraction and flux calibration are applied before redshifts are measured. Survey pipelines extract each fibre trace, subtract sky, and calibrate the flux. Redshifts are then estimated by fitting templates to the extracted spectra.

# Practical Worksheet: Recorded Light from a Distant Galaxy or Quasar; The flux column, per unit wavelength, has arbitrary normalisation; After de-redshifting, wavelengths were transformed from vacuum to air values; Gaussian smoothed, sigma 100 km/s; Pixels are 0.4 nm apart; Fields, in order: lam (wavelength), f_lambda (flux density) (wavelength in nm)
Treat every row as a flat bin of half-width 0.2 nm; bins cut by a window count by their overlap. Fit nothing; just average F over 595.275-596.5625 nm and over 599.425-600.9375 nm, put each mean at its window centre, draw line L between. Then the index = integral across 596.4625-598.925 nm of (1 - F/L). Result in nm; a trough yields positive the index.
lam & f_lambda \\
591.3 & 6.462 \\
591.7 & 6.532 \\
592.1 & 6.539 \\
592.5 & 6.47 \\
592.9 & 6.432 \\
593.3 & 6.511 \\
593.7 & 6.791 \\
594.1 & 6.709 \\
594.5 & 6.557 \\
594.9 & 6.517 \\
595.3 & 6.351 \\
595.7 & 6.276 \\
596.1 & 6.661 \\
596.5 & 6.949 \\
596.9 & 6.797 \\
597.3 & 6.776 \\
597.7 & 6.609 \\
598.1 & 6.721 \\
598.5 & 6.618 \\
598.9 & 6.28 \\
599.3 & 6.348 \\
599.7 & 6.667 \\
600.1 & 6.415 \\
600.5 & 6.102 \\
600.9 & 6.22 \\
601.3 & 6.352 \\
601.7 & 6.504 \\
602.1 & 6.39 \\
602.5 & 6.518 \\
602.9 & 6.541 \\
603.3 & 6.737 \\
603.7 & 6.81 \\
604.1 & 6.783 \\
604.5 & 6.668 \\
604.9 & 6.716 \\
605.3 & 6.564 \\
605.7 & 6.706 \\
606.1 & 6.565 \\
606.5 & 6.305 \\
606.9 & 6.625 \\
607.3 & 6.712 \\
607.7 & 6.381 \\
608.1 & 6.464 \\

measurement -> -0.08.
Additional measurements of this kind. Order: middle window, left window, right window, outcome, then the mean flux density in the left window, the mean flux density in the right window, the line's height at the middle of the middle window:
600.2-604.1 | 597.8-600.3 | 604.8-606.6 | 0.038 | 6.51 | 6.58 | 6.54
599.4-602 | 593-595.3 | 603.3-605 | 0.122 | 6.59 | 6.75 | 6.69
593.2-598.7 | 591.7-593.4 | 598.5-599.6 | -0.162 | 6.49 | 6.4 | 6.44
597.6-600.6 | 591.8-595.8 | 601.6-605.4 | 0.046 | 6.52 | 6.63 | 6.58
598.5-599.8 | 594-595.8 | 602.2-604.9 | 0.026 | 6.48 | 6.67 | 6.57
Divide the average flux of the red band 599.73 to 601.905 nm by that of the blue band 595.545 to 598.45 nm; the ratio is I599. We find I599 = 0.9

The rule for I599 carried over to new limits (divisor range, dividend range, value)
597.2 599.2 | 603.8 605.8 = 1.02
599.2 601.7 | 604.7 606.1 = 1.04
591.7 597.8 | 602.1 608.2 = 1.00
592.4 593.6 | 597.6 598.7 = 1.02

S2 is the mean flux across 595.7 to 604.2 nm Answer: 6.55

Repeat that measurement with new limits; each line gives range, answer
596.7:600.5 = 6.56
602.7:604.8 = 6.71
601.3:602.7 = 6.45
